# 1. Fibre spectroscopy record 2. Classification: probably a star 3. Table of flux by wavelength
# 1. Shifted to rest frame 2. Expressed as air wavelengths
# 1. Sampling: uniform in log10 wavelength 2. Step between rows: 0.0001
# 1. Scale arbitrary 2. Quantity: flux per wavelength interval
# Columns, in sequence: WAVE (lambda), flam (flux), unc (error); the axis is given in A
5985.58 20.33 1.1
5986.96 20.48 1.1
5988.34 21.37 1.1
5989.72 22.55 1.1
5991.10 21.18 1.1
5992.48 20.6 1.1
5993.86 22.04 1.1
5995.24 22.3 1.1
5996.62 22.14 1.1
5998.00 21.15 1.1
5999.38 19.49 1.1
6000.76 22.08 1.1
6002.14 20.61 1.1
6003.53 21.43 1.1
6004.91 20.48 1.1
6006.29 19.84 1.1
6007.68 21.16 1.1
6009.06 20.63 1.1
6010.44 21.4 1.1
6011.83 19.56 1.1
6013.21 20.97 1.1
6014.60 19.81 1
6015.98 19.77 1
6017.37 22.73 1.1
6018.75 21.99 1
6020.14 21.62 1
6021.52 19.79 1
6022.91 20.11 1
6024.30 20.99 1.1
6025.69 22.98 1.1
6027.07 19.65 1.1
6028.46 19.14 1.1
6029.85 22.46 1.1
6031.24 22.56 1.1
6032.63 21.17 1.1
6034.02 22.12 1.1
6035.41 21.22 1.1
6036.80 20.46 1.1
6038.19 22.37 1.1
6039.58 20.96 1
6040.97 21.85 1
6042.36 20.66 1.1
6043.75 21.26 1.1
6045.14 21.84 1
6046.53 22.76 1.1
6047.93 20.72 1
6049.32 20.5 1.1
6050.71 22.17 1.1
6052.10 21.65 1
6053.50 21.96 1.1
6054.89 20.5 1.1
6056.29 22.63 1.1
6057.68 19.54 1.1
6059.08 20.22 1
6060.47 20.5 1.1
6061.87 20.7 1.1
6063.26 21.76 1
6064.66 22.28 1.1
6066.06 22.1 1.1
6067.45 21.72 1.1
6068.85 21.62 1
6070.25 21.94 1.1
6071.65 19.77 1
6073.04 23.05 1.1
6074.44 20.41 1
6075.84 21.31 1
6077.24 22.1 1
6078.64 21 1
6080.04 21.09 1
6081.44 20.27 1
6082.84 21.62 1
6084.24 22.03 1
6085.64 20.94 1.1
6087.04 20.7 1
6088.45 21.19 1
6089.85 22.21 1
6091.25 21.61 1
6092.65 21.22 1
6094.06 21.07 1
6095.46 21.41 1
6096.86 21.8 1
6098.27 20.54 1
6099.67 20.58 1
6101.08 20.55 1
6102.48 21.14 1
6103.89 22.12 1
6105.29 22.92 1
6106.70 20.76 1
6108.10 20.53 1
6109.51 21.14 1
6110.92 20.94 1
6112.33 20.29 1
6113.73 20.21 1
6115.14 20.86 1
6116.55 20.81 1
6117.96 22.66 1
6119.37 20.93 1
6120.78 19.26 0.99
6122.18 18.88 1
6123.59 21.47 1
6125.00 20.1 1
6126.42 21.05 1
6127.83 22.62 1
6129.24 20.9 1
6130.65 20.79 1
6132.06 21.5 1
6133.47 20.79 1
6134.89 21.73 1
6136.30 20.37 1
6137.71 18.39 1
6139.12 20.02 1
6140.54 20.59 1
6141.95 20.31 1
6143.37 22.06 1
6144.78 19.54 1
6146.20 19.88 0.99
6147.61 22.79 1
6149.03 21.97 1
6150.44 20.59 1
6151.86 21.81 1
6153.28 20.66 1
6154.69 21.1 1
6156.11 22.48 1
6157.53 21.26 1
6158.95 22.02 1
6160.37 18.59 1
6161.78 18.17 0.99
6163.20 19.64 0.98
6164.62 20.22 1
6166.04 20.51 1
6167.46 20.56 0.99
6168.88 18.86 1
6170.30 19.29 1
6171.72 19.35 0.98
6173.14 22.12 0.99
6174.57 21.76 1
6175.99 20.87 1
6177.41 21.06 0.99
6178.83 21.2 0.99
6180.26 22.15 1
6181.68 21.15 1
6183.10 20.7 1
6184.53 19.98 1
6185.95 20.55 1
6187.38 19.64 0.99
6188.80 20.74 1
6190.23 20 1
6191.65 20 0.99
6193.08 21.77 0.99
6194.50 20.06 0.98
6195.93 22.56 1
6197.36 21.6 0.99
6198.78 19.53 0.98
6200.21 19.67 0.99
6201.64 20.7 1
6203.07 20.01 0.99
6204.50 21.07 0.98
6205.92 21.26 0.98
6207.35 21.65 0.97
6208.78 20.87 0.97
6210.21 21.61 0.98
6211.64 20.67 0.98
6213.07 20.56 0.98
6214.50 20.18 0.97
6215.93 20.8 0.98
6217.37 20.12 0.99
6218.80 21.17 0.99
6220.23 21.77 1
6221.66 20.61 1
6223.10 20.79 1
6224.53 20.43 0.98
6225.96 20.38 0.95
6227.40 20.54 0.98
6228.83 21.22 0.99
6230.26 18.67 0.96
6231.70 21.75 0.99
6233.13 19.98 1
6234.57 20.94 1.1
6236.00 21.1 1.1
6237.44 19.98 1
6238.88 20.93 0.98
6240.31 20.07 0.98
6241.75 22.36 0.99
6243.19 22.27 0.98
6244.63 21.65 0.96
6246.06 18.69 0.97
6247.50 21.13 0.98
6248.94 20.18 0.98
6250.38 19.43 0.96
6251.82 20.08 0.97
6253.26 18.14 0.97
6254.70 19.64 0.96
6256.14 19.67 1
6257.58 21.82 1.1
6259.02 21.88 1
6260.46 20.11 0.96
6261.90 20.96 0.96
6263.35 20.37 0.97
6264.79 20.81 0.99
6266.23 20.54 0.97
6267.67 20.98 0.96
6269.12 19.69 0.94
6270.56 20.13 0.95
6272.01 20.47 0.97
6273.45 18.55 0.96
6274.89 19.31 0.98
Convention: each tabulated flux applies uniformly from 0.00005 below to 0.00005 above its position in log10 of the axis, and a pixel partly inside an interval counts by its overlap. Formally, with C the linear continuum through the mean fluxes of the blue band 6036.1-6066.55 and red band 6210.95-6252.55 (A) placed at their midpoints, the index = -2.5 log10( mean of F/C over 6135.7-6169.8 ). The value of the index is 0.02 mag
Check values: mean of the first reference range 21.3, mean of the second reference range 20.6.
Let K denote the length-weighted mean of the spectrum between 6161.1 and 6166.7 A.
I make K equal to 19.6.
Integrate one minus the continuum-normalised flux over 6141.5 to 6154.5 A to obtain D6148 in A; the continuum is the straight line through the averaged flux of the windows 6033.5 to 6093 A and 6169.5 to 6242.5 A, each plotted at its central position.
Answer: -0.1 A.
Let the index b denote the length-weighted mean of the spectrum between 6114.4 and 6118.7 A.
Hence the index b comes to 21.4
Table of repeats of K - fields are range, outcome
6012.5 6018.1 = 20.8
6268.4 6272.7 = 20.1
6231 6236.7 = 21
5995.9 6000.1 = 21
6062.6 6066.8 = 22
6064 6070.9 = 21.9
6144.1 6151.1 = 21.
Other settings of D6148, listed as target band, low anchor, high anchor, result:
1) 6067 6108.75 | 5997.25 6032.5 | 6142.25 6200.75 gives -1.0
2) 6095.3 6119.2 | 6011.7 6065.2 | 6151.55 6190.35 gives -0.3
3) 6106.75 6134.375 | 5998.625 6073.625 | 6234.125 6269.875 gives 0.1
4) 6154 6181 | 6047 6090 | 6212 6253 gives 0.4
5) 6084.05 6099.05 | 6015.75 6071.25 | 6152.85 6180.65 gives -0.2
